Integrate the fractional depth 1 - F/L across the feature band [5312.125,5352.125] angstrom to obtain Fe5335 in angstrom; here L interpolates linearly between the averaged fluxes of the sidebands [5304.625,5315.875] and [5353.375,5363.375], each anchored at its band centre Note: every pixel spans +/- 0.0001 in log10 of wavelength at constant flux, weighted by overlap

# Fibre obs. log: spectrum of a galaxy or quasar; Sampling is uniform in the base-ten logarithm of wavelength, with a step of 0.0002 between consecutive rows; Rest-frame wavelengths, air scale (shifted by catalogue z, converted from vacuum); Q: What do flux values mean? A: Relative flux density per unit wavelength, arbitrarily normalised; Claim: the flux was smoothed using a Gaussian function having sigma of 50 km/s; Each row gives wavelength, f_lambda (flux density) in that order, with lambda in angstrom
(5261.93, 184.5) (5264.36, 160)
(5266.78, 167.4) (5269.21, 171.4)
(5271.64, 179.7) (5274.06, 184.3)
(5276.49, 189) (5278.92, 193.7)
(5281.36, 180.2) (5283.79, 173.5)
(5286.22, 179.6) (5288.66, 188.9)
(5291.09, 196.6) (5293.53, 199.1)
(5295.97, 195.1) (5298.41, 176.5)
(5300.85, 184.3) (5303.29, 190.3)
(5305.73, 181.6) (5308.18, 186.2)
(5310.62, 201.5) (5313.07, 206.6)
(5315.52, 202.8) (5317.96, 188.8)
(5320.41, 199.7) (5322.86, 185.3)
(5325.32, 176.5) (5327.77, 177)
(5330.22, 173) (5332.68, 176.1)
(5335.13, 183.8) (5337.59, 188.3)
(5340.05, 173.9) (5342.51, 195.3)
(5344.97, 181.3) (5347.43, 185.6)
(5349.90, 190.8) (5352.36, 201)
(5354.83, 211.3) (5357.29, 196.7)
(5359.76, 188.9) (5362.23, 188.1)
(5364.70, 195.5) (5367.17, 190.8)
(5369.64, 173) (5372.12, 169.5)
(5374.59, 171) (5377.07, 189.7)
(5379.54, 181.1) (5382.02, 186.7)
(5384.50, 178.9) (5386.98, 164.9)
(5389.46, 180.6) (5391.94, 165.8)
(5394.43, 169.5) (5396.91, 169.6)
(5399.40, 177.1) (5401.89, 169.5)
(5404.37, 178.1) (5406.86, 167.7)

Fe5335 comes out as 1.84 angstrom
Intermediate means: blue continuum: 195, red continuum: 196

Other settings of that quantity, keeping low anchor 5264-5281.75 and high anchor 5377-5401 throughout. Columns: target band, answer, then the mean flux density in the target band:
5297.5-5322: -1.9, 192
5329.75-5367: -2.6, 189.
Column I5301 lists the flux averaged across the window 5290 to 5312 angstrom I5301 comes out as 190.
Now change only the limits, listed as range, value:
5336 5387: 186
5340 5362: 192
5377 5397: 176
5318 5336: 182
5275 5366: 189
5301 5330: 190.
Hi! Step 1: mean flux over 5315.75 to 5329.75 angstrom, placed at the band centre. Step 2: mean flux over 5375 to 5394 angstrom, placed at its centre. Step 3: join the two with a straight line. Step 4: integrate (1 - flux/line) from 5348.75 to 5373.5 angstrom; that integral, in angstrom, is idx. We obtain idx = -1.3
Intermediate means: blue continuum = 186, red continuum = 178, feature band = 190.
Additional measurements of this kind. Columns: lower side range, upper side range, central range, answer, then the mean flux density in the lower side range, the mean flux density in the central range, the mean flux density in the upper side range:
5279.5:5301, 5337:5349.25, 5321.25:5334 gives 0.5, 186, 178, 185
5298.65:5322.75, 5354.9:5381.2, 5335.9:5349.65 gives 0.2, 193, 185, 186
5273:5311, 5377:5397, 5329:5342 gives 0.2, 187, 180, 176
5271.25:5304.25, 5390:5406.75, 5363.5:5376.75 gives -0.4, 187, 181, 172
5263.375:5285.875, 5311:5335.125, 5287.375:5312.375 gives -1.0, 178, 190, 188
